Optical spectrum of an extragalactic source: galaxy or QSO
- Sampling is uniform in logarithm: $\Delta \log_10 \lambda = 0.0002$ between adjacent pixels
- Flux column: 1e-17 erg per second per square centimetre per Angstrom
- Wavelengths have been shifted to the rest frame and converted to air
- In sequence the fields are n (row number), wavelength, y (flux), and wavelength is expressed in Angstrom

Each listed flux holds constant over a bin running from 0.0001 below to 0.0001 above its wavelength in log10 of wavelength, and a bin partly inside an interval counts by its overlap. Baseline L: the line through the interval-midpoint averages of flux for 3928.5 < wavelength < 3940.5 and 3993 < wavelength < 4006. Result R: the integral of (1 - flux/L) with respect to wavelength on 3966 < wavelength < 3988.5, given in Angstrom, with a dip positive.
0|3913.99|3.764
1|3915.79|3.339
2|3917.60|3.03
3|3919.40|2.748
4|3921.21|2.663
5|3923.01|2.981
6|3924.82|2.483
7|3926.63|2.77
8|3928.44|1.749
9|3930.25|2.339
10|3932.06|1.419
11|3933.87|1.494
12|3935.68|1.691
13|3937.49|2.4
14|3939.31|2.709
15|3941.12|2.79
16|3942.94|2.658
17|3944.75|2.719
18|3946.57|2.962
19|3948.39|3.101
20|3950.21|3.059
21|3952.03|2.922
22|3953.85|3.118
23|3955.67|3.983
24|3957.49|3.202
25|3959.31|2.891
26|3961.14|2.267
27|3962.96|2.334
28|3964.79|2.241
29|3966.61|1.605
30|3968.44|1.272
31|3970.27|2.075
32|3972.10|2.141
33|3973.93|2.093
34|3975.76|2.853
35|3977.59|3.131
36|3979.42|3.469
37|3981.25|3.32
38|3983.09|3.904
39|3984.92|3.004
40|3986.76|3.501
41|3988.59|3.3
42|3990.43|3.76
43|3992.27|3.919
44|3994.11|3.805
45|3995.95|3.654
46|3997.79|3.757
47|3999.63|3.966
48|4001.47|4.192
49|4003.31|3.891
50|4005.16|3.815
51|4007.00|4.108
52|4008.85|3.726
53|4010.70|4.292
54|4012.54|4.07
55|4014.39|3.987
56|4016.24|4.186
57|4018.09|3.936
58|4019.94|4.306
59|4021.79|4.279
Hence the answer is 3.7 Angstrom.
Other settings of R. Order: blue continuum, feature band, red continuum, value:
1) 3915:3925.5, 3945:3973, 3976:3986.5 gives 4.84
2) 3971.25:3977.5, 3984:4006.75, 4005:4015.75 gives -2.41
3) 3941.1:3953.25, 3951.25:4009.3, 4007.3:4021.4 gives 5.64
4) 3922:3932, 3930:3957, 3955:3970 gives -2.64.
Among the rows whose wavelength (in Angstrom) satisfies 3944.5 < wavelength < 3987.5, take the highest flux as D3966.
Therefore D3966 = 3.983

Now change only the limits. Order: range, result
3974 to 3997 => 3.919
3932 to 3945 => 2.79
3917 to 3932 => 3.03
